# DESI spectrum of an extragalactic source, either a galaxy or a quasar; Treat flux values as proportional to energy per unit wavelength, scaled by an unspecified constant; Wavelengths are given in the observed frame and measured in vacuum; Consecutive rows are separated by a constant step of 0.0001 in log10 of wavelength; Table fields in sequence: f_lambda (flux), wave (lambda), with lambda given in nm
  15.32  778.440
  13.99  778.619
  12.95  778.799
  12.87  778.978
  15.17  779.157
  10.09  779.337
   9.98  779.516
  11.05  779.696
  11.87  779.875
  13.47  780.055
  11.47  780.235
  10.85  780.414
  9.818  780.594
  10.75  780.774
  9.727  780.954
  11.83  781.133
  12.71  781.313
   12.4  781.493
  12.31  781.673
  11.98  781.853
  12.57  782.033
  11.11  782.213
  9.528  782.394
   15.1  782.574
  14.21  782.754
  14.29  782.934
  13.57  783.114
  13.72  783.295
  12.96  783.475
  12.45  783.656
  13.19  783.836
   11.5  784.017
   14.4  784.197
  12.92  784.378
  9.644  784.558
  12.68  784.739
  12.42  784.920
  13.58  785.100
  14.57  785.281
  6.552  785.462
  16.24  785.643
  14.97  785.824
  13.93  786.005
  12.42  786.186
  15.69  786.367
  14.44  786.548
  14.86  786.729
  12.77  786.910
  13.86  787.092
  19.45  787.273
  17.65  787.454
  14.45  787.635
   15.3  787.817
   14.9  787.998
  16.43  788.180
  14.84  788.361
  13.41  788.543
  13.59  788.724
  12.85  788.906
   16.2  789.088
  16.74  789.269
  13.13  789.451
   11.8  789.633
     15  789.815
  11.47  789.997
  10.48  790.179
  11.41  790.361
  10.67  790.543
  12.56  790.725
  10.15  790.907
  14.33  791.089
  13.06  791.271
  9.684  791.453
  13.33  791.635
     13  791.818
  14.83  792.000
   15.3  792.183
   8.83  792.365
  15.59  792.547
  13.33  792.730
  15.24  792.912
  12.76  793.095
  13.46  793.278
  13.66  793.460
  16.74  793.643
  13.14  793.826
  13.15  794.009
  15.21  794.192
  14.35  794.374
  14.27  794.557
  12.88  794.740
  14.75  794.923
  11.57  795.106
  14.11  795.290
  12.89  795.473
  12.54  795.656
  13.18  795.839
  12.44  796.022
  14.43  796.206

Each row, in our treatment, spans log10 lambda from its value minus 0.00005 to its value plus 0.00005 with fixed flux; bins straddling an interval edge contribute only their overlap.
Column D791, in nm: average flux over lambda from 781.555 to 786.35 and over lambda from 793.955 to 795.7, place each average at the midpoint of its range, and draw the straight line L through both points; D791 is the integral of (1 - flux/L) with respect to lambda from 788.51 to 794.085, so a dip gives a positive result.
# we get 0.07 nm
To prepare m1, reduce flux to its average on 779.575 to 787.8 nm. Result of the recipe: 12.9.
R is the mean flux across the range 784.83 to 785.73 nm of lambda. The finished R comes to 12.7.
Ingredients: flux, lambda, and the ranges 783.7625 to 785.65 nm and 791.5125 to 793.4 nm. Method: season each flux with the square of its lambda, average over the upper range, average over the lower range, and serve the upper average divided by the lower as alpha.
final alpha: 1.1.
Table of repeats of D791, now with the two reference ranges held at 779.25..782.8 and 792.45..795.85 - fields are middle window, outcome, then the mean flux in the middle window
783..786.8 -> -0.28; 13.2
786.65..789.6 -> -0.50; 15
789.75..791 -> 0.15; 11.6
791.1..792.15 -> 0.03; 13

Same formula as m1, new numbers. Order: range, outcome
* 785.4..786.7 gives 13.7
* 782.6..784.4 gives 13.4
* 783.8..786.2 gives 12.8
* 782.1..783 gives 12.8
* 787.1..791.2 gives 13.9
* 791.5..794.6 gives 13.8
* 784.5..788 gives 14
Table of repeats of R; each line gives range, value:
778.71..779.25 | 13.7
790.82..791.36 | 12.5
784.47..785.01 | 11.6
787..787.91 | 16.1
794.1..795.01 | 14.3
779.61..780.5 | 11.8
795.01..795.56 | 12.9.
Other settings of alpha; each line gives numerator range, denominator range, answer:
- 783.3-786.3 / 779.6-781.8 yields 1.12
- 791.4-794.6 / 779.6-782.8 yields 1.20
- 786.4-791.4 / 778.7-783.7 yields 1.16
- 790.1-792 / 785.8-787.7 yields 0.81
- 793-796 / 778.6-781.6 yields 1.20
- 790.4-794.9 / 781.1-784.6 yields 1.08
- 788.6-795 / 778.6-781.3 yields 1.18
